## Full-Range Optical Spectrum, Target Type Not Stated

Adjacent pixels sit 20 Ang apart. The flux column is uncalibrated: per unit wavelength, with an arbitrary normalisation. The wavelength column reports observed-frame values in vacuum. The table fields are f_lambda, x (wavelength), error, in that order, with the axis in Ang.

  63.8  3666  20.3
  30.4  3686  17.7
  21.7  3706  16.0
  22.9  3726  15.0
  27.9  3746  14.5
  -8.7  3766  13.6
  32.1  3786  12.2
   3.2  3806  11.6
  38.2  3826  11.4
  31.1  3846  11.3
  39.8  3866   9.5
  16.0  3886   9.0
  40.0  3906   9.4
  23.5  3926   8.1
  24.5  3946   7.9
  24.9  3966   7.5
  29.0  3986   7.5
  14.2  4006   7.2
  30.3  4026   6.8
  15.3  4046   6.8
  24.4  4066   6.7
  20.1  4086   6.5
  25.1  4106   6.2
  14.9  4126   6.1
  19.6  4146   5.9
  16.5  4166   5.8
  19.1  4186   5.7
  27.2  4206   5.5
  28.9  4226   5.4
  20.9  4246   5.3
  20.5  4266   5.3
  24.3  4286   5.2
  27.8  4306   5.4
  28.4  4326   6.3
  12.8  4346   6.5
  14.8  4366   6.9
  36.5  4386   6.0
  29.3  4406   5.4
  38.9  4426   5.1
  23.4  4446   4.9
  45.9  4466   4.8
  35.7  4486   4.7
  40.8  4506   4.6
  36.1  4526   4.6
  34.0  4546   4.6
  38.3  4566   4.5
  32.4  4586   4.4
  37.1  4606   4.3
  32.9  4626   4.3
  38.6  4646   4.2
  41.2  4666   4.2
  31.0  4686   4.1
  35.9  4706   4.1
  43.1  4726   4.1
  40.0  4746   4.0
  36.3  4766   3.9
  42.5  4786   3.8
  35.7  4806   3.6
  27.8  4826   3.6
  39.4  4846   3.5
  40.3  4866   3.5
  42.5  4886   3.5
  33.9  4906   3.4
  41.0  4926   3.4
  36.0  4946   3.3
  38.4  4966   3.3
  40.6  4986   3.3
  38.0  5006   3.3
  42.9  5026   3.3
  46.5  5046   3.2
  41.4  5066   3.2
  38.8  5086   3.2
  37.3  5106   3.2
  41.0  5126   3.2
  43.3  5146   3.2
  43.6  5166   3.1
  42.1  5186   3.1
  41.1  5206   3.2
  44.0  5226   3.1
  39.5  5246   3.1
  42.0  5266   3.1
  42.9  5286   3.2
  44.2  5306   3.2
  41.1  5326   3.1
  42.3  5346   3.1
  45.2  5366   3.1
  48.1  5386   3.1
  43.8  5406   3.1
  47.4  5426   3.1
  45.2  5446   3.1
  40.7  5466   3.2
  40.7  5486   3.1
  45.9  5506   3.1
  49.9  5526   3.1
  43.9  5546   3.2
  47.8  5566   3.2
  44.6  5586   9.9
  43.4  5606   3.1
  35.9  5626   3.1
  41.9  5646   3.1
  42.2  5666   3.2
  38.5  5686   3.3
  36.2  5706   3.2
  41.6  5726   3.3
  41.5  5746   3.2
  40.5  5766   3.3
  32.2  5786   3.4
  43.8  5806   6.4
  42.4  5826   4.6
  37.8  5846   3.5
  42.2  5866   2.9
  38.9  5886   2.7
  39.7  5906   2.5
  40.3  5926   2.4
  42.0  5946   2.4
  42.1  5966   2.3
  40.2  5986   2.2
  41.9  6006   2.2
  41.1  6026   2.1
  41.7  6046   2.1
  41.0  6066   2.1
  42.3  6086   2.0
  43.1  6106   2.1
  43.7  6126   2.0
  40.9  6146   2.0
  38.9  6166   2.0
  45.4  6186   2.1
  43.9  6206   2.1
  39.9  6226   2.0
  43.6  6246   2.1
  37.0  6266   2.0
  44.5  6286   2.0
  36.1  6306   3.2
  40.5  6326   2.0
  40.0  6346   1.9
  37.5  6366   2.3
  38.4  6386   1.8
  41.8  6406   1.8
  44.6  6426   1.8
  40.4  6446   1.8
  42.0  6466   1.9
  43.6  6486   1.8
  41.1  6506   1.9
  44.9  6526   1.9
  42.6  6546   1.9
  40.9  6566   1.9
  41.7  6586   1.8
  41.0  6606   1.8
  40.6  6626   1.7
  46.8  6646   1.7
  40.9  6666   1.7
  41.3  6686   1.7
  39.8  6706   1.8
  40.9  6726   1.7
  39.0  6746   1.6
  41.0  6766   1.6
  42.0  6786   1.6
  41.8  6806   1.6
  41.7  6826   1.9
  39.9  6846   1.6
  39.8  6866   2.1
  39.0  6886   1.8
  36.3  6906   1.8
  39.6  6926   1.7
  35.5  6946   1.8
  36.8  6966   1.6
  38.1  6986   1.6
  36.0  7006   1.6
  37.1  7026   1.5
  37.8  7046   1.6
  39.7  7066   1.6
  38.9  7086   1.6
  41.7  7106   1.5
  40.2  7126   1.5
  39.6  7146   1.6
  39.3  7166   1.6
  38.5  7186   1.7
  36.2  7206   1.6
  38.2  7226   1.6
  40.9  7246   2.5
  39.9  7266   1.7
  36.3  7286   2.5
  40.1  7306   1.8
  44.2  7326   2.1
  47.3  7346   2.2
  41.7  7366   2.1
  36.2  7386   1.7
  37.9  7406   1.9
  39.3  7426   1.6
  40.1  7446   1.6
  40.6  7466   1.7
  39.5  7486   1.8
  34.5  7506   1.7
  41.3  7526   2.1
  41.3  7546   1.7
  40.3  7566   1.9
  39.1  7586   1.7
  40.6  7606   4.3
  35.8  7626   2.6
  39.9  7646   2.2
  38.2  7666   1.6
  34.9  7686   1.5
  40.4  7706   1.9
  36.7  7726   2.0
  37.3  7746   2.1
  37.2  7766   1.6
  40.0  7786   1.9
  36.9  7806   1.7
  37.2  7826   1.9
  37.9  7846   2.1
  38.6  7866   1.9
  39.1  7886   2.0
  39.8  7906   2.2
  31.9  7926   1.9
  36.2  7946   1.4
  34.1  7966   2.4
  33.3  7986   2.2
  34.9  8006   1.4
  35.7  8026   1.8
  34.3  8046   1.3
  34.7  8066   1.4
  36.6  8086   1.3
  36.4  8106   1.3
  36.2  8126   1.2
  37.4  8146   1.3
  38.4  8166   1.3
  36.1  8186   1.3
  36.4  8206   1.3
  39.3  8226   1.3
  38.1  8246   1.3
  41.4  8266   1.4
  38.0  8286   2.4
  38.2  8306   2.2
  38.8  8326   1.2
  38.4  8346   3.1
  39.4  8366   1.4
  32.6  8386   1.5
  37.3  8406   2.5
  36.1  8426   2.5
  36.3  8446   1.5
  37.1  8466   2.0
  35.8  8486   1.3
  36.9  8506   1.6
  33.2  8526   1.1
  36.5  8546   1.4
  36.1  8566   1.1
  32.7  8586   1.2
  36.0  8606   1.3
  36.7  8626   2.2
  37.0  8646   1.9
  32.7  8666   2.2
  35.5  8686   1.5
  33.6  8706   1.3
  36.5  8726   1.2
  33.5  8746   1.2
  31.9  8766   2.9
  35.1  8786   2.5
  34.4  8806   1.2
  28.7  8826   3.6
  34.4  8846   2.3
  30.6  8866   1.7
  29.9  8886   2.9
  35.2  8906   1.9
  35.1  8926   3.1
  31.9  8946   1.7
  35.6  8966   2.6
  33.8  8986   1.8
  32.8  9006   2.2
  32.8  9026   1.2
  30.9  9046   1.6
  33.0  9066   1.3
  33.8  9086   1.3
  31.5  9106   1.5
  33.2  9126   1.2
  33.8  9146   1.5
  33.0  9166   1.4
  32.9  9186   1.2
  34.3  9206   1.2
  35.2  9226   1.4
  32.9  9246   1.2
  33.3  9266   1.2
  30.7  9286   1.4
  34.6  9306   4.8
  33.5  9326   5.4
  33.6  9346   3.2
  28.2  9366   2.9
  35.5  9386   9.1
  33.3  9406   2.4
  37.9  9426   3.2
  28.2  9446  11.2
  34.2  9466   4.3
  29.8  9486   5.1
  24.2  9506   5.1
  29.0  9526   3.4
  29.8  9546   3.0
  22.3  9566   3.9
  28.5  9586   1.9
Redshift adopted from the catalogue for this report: 0.120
